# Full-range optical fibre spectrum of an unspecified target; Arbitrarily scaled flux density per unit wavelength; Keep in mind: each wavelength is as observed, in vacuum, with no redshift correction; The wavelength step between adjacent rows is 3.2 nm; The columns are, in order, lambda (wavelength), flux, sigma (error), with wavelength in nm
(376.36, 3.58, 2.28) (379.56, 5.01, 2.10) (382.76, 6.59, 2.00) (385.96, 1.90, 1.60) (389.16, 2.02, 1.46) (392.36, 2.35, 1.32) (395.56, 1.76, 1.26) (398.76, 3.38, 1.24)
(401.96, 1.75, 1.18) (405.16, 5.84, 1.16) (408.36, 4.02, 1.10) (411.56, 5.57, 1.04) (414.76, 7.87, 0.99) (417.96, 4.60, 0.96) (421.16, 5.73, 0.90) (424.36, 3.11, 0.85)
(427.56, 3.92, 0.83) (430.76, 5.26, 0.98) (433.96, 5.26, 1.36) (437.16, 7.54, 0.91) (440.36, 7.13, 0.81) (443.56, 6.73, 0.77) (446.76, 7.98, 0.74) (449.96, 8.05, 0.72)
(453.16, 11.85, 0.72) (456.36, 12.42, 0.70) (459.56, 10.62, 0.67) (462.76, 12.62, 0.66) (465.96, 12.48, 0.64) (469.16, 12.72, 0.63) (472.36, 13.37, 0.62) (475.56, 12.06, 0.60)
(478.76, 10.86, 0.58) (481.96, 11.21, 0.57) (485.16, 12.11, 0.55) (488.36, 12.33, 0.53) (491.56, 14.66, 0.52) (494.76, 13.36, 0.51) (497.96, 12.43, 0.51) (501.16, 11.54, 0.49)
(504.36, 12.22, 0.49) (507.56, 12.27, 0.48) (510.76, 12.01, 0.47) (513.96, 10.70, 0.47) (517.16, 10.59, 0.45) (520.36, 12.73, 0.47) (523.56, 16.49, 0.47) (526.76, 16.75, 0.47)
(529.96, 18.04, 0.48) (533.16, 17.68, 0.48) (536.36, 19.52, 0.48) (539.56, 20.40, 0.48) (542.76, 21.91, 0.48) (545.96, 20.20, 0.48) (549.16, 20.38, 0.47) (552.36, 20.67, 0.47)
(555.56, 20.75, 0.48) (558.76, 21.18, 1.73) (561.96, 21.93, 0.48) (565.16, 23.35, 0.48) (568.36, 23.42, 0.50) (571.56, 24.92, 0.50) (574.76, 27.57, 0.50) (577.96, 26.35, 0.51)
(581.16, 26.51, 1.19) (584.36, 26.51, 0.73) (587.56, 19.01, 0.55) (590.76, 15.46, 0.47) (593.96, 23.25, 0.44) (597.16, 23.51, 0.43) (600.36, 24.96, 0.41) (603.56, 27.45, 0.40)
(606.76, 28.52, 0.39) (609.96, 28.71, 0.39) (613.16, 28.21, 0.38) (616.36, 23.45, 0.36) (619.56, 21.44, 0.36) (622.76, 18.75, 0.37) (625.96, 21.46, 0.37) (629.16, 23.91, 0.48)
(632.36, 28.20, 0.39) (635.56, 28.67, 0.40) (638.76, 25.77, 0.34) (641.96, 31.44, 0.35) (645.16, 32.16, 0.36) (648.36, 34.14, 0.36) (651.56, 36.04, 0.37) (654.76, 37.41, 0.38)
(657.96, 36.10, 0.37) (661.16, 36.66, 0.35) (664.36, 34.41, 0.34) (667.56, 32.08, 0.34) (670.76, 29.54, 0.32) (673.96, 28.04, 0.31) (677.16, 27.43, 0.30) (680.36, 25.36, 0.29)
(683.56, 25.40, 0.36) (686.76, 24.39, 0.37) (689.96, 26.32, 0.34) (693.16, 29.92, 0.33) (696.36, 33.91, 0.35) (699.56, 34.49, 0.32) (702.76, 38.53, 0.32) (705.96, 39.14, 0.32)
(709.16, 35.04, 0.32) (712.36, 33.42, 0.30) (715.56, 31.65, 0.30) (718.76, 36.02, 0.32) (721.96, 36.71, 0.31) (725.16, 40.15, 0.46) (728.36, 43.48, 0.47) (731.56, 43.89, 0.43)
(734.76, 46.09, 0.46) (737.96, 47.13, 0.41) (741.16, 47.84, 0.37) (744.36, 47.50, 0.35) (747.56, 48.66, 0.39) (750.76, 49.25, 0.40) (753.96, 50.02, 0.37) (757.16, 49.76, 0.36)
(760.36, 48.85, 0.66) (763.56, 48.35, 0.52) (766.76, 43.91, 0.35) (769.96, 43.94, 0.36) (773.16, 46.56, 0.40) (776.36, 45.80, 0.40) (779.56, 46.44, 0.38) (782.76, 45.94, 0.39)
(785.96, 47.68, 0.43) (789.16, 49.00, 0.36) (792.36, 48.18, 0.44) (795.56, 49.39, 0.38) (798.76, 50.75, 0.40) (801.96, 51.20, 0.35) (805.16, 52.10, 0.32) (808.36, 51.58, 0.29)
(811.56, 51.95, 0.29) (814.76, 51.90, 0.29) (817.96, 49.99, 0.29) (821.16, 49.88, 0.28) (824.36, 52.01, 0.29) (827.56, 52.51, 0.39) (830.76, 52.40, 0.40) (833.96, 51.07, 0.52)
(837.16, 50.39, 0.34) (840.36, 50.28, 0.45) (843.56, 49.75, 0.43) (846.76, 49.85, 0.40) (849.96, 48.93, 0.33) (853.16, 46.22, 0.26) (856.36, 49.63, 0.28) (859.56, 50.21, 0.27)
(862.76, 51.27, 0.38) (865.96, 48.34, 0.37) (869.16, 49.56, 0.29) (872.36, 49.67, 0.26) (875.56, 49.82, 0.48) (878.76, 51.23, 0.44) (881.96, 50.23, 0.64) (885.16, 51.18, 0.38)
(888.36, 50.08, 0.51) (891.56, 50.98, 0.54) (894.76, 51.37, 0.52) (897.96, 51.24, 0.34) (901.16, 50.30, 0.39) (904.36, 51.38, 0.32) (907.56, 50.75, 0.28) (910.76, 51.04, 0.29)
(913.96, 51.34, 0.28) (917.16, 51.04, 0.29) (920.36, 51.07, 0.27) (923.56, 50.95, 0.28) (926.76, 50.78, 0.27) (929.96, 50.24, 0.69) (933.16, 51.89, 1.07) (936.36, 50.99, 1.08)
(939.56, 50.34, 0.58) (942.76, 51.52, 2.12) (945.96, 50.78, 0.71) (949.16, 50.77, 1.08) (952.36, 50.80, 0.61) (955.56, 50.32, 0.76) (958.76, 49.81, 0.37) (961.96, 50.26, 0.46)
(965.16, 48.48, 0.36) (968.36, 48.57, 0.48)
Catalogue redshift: 0.000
